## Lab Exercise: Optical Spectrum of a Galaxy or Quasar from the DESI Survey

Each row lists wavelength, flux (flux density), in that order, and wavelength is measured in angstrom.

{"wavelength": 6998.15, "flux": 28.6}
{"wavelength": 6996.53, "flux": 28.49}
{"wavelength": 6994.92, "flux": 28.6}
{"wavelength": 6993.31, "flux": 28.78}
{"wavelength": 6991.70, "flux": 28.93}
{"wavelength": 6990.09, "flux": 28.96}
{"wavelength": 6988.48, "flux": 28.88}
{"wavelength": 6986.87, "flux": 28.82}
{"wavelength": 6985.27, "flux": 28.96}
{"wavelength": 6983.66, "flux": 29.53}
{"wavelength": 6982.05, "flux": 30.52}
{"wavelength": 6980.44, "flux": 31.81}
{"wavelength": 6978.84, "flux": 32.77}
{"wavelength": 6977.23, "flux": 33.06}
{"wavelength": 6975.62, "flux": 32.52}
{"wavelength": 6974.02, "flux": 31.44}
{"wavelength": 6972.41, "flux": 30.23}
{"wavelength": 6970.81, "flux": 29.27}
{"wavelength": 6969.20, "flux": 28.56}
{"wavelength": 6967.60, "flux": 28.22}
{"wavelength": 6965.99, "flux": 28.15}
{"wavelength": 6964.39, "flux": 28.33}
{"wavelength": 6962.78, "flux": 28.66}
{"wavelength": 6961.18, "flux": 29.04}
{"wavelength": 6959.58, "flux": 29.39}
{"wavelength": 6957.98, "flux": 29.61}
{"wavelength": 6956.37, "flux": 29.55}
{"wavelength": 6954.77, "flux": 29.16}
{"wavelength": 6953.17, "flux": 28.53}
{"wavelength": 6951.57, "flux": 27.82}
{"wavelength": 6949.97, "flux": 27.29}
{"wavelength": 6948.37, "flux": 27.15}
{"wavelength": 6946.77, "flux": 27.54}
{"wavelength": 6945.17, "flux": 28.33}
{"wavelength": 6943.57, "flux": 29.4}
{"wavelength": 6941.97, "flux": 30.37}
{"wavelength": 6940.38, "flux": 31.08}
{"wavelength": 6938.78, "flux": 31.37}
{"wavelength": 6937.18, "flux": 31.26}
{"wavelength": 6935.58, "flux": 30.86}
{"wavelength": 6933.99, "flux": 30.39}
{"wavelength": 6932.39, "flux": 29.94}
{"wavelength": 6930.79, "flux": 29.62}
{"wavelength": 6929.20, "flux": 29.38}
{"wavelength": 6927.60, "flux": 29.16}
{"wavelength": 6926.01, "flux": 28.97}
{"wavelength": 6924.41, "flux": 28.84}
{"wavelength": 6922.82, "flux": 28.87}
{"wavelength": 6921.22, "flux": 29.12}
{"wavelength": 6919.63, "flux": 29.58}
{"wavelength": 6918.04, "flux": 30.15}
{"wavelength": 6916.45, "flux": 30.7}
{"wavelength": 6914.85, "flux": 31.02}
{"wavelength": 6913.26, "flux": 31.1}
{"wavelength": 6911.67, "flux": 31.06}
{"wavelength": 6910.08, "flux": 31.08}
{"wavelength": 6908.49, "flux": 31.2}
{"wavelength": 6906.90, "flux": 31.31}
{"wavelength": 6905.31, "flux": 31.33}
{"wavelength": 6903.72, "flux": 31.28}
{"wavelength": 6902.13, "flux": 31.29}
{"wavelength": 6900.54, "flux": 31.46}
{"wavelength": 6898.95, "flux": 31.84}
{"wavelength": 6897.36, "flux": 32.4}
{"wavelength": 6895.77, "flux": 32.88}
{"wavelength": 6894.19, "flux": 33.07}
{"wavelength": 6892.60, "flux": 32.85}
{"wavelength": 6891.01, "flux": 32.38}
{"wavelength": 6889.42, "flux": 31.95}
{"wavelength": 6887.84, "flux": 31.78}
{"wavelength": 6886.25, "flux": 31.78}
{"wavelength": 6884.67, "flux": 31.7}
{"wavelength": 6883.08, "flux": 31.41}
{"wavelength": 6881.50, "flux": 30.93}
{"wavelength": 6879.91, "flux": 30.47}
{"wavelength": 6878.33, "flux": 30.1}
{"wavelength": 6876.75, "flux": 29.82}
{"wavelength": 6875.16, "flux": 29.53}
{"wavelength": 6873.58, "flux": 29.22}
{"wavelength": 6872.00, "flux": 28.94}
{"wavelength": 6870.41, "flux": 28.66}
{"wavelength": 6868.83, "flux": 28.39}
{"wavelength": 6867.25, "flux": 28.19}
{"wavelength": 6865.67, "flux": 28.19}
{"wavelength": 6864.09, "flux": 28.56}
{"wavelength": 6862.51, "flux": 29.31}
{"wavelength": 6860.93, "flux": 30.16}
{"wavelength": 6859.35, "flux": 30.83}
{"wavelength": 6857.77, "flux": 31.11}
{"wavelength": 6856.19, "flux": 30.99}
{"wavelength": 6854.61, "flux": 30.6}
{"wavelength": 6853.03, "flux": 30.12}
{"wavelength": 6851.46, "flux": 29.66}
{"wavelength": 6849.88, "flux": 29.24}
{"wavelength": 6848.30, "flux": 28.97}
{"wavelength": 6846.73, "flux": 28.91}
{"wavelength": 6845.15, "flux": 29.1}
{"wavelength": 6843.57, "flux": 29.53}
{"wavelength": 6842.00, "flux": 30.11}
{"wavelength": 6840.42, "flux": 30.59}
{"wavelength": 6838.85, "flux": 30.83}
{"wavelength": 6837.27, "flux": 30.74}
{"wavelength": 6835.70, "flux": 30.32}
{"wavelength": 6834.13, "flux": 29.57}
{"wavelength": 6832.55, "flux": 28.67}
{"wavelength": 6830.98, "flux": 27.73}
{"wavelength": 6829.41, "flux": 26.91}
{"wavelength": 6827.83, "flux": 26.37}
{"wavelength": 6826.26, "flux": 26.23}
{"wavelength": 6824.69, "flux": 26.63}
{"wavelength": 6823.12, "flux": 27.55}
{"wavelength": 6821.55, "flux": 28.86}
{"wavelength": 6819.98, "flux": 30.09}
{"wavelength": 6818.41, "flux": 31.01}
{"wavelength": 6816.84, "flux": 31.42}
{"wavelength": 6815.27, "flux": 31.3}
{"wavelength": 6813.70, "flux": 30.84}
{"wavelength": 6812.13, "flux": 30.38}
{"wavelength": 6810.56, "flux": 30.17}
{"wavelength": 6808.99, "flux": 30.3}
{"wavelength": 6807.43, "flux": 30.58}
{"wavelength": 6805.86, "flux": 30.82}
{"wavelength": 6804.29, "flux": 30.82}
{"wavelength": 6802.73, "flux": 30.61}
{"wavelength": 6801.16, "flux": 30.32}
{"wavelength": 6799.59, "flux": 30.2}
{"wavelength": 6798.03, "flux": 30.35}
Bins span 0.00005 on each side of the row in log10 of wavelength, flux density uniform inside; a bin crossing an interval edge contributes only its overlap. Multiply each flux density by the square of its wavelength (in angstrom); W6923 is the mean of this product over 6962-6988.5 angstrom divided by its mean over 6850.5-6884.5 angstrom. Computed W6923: 1.0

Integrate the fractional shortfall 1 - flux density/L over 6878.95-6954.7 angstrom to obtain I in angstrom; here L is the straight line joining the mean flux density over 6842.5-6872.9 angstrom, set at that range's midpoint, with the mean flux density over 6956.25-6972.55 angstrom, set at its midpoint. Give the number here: -3.4 angstrom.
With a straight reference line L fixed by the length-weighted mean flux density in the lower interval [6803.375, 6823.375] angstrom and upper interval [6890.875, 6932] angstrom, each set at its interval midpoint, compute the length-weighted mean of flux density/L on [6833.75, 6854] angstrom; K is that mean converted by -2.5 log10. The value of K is 0.024 mag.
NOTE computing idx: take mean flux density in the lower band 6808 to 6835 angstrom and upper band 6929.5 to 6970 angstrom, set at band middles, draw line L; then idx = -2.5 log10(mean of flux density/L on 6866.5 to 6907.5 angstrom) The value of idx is -0.07 mag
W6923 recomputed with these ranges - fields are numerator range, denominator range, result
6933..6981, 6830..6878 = 1.04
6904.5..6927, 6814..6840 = 1.07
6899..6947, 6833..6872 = 1.04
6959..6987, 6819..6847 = 1.08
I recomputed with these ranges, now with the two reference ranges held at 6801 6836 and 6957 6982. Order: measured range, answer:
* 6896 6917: -1.1 angstrom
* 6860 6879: 0.4 angstrom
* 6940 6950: 0.4 angstrom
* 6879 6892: -0.8 angstrom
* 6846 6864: -0.2 angstrom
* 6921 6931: 0.3 angstrom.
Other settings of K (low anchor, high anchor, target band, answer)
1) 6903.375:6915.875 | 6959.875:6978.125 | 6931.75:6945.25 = 0.001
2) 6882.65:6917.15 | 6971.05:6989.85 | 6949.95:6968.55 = 0.082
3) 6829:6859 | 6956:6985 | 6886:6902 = -0.083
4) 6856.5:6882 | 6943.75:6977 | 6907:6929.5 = -0.030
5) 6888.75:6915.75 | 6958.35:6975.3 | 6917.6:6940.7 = 0.029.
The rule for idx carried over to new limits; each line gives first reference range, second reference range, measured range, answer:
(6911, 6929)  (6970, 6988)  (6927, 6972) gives 0.04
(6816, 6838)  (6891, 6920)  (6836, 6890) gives 0.00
